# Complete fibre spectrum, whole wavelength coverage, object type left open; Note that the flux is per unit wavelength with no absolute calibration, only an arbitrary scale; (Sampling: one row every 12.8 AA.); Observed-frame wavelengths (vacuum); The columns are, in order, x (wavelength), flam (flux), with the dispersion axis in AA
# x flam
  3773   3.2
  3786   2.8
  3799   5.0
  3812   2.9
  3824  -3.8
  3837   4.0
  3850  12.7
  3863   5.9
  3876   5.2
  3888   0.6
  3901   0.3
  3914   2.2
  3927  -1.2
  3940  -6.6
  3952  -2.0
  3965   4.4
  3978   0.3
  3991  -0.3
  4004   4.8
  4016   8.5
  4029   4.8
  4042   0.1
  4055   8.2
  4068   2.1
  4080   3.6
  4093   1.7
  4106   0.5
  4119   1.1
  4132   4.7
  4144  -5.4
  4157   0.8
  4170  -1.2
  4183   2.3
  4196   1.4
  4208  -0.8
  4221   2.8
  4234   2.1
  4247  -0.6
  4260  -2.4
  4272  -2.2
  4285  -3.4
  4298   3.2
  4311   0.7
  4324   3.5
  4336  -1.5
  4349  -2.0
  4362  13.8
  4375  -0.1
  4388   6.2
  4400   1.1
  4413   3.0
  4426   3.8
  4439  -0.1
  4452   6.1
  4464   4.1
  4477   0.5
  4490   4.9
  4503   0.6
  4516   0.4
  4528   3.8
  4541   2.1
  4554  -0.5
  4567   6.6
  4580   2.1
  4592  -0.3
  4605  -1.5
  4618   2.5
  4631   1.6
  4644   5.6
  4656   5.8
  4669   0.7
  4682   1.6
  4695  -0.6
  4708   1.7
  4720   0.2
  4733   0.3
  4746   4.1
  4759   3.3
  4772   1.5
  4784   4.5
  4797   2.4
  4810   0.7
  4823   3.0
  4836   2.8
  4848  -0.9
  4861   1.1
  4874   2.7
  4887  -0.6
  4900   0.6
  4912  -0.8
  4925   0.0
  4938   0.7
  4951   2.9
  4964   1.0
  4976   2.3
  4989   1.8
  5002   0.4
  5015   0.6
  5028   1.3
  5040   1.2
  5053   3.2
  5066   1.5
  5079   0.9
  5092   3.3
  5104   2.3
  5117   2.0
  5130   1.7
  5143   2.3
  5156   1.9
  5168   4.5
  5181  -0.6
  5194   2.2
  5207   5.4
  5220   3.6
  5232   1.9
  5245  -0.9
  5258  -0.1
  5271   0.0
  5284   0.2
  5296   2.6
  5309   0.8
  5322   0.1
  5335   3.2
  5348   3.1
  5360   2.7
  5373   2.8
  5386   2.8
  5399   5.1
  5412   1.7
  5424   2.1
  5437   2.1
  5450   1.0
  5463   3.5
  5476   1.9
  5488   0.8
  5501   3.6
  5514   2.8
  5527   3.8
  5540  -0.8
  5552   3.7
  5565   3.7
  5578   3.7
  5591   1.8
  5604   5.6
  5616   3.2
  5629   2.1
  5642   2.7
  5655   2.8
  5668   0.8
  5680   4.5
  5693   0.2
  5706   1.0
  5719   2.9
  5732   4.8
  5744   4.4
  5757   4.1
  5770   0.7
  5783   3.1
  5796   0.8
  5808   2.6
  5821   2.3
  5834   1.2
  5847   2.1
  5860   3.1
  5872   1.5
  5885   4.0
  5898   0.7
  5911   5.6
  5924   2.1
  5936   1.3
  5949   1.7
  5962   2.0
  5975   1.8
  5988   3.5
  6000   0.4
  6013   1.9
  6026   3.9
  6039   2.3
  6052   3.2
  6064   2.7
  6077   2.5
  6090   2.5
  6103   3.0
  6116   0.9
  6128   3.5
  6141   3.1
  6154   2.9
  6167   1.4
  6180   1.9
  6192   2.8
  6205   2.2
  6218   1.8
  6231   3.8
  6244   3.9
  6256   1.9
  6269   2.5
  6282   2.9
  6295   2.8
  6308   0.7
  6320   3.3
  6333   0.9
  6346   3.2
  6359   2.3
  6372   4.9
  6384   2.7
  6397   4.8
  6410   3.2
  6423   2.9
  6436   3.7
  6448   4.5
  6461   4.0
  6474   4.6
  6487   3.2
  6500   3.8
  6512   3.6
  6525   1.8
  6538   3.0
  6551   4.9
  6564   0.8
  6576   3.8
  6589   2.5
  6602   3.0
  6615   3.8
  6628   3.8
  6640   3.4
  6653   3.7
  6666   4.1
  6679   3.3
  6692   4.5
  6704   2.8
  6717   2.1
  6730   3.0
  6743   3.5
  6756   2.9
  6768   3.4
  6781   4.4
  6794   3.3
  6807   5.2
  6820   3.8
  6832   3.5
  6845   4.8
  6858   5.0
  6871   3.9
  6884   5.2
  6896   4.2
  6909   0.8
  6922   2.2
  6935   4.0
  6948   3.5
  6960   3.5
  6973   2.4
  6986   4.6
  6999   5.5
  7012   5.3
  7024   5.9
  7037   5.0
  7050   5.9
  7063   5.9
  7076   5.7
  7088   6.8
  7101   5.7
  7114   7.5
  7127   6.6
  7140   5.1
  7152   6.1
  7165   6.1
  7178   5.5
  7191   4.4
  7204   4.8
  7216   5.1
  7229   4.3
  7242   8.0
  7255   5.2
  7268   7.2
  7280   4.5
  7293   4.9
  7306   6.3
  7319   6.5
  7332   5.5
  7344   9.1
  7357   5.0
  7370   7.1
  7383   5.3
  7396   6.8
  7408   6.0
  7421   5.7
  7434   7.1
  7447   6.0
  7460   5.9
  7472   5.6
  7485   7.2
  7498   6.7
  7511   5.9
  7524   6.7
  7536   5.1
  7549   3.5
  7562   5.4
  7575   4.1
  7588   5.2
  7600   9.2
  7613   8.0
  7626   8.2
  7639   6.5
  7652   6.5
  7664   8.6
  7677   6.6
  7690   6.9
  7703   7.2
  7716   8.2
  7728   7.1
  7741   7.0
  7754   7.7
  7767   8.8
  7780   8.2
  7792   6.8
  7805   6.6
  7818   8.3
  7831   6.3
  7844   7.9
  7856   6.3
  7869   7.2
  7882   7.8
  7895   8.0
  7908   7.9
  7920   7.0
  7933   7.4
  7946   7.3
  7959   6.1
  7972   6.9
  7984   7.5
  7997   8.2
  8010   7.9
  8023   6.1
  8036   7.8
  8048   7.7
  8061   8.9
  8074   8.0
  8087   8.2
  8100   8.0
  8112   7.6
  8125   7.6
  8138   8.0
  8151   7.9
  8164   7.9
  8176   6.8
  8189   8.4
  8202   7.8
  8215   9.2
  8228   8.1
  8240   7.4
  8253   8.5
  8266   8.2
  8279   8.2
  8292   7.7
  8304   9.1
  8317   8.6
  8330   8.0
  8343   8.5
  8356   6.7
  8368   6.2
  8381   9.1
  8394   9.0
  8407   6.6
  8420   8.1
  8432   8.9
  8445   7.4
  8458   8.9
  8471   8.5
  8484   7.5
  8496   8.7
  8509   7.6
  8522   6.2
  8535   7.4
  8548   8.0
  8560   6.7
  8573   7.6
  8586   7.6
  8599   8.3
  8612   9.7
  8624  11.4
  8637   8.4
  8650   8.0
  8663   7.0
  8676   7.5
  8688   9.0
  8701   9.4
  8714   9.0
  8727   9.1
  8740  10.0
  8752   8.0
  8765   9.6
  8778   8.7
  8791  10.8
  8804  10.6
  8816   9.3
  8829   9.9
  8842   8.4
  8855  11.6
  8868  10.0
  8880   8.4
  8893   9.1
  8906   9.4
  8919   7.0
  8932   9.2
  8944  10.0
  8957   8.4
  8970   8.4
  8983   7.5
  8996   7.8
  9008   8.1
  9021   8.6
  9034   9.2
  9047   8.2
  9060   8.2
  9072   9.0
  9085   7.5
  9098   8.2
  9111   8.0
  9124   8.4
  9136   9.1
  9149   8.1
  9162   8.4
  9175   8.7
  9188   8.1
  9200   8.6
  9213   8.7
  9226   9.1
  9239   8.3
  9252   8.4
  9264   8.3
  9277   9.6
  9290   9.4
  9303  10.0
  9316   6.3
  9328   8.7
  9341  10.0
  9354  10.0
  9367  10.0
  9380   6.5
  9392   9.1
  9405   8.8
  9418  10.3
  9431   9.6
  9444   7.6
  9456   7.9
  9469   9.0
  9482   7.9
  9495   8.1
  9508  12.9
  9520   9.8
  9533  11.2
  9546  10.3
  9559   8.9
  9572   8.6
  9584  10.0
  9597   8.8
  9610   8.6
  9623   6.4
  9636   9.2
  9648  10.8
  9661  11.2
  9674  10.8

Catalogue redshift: 0.76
